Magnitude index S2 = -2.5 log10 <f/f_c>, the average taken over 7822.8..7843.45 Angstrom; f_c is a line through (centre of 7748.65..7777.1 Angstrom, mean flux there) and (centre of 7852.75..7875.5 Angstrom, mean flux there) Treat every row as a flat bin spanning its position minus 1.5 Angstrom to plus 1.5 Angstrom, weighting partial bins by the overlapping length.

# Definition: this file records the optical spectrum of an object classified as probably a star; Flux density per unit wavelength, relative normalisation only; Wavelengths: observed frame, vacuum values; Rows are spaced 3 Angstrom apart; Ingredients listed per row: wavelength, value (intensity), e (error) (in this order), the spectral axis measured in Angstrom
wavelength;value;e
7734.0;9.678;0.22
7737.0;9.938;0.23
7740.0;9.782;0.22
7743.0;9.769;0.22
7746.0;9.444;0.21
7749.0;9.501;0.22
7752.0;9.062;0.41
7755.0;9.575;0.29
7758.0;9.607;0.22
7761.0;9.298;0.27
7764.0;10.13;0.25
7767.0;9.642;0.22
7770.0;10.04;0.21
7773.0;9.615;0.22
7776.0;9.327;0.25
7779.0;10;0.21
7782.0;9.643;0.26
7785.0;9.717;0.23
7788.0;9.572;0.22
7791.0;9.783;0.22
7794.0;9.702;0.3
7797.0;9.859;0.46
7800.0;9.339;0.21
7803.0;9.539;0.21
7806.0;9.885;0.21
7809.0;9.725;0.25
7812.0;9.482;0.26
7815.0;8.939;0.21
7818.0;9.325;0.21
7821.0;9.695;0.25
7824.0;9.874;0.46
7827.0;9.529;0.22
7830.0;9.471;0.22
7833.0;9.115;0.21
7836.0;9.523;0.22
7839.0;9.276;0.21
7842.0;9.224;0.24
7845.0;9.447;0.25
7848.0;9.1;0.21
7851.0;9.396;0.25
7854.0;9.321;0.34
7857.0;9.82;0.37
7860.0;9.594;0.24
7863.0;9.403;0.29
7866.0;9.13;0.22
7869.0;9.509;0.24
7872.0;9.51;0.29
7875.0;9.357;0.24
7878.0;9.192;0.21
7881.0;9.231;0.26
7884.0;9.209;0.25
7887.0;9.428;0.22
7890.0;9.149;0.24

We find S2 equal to 0.01 mag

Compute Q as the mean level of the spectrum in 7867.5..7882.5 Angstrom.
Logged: 9.36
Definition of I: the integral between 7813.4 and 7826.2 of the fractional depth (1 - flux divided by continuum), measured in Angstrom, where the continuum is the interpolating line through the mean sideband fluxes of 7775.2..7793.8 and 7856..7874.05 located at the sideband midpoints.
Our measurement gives 0.2 Angstrom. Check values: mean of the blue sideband 9.69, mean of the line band 9.46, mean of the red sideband 9.48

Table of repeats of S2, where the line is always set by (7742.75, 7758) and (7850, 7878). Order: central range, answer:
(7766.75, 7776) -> -0.03 mag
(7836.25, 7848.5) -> 0.02 mag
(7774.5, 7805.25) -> -0.02 mag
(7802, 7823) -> -0.01 mag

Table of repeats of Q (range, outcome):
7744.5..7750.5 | 9.47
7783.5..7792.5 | 9.69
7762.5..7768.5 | 9.89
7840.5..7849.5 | 9.26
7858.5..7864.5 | 9.5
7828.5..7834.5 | 9.29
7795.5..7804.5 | 9.58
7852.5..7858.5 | 9.57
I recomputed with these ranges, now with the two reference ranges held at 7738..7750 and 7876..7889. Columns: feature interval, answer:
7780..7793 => -0.2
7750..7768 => 0.1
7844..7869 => -0.2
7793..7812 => -0.4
